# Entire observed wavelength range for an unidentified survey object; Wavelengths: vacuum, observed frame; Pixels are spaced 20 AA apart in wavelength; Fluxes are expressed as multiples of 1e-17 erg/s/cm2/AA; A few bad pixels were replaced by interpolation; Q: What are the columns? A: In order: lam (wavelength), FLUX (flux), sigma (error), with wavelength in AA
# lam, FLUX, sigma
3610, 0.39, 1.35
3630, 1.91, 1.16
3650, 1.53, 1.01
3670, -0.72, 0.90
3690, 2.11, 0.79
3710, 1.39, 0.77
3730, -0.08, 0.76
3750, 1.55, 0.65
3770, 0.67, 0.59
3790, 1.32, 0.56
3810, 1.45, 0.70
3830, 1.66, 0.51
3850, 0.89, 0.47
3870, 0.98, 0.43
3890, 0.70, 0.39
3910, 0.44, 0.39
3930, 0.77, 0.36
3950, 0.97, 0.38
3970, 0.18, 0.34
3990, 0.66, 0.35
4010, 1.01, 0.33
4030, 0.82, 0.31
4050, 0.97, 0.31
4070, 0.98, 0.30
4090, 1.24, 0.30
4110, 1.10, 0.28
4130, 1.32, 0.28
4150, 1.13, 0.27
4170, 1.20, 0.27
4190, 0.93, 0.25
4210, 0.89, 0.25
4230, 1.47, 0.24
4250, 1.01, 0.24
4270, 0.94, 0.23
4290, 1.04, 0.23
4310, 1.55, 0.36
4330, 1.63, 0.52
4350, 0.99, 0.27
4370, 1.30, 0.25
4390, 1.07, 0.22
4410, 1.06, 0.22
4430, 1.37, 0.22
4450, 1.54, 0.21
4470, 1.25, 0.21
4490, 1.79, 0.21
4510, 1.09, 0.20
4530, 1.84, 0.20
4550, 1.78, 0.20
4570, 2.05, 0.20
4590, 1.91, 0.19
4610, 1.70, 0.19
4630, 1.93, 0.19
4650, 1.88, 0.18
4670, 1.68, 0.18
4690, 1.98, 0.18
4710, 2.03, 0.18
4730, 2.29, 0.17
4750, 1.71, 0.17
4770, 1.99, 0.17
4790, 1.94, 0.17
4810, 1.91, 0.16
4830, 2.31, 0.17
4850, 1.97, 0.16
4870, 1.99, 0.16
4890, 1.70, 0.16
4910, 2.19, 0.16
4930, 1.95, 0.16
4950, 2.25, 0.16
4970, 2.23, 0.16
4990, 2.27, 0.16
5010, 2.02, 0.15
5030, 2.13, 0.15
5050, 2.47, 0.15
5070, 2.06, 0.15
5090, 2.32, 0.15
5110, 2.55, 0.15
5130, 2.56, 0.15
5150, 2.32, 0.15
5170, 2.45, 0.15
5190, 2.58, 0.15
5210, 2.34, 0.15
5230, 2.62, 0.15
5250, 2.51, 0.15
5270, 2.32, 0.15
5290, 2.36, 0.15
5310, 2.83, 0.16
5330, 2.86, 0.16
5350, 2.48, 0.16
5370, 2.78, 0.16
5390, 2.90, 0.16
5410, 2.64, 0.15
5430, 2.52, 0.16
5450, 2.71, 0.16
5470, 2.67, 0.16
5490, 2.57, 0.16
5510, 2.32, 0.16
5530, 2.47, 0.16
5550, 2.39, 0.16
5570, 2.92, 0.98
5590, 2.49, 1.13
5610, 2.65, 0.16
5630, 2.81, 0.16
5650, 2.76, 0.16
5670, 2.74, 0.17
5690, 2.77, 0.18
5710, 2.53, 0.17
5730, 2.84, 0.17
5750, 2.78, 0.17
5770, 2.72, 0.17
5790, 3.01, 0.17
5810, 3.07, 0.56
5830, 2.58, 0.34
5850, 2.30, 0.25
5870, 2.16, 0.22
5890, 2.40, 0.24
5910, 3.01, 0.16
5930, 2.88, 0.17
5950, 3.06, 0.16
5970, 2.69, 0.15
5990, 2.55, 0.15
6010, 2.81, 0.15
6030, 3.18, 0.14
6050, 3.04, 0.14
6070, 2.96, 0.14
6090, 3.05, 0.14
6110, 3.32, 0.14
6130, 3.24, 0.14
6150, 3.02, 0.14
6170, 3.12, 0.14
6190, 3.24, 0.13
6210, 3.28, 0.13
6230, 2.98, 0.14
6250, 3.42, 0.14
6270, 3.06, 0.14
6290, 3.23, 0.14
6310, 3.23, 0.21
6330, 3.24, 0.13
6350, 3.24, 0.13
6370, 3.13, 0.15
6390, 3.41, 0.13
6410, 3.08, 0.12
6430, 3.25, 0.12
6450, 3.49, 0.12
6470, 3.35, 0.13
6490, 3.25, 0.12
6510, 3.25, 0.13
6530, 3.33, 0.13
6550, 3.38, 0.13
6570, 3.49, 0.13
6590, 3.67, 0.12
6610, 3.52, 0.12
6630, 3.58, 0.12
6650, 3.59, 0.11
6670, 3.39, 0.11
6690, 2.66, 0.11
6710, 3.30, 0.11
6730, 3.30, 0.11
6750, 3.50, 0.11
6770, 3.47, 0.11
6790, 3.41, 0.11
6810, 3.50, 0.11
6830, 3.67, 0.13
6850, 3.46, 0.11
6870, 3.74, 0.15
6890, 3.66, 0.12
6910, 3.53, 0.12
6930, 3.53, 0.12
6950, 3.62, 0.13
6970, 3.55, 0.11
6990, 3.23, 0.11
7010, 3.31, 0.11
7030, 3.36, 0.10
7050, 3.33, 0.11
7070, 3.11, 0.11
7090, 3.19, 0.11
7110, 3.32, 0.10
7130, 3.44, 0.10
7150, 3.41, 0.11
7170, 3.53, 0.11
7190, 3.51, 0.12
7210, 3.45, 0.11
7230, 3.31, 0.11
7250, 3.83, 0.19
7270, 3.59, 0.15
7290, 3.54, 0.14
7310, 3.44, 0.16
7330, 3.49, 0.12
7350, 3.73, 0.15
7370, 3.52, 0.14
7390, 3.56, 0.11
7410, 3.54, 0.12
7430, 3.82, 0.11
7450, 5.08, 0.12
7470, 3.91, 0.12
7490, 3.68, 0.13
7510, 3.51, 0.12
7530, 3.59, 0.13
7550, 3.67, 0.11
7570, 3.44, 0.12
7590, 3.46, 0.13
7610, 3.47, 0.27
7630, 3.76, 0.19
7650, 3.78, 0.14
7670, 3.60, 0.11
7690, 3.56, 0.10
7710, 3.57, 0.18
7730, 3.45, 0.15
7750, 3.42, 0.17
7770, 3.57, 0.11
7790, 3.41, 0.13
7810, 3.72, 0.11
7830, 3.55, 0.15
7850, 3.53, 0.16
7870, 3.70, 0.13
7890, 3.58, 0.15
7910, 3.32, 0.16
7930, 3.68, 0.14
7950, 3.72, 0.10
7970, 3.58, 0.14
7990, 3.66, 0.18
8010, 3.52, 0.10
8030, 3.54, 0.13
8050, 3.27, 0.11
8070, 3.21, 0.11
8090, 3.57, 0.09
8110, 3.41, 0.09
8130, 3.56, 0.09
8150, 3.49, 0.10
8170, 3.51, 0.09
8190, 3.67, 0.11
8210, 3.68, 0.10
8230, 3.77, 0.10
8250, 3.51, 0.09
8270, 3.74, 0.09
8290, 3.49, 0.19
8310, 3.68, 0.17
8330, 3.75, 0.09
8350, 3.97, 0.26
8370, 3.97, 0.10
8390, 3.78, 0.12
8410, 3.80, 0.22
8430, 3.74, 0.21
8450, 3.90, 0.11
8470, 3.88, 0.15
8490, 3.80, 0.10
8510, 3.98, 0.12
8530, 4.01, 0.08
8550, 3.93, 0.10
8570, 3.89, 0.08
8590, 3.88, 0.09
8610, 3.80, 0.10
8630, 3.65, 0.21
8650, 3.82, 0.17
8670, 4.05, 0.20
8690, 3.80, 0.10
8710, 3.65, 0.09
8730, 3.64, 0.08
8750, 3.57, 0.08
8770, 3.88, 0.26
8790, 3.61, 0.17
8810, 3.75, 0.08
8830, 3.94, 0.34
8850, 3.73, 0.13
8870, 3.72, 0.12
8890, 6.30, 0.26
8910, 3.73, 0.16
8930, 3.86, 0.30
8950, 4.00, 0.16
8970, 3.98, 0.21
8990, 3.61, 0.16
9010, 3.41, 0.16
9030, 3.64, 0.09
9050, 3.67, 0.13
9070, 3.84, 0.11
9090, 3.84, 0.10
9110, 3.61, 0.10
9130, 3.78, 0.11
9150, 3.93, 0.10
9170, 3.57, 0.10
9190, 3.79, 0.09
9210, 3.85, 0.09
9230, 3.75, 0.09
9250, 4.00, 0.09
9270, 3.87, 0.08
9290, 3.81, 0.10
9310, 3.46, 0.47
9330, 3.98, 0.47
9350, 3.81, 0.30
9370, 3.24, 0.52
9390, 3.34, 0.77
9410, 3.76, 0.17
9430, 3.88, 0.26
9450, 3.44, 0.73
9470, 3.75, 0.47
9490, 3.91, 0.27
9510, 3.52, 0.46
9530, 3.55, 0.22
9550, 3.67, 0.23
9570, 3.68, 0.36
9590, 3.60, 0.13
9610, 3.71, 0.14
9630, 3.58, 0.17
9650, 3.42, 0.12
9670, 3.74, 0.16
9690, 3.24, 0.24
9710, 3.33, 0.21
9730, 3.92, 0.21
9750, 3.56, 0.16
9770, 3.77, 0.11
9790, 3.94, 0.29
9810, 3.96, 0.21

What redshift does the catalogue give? 0.136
